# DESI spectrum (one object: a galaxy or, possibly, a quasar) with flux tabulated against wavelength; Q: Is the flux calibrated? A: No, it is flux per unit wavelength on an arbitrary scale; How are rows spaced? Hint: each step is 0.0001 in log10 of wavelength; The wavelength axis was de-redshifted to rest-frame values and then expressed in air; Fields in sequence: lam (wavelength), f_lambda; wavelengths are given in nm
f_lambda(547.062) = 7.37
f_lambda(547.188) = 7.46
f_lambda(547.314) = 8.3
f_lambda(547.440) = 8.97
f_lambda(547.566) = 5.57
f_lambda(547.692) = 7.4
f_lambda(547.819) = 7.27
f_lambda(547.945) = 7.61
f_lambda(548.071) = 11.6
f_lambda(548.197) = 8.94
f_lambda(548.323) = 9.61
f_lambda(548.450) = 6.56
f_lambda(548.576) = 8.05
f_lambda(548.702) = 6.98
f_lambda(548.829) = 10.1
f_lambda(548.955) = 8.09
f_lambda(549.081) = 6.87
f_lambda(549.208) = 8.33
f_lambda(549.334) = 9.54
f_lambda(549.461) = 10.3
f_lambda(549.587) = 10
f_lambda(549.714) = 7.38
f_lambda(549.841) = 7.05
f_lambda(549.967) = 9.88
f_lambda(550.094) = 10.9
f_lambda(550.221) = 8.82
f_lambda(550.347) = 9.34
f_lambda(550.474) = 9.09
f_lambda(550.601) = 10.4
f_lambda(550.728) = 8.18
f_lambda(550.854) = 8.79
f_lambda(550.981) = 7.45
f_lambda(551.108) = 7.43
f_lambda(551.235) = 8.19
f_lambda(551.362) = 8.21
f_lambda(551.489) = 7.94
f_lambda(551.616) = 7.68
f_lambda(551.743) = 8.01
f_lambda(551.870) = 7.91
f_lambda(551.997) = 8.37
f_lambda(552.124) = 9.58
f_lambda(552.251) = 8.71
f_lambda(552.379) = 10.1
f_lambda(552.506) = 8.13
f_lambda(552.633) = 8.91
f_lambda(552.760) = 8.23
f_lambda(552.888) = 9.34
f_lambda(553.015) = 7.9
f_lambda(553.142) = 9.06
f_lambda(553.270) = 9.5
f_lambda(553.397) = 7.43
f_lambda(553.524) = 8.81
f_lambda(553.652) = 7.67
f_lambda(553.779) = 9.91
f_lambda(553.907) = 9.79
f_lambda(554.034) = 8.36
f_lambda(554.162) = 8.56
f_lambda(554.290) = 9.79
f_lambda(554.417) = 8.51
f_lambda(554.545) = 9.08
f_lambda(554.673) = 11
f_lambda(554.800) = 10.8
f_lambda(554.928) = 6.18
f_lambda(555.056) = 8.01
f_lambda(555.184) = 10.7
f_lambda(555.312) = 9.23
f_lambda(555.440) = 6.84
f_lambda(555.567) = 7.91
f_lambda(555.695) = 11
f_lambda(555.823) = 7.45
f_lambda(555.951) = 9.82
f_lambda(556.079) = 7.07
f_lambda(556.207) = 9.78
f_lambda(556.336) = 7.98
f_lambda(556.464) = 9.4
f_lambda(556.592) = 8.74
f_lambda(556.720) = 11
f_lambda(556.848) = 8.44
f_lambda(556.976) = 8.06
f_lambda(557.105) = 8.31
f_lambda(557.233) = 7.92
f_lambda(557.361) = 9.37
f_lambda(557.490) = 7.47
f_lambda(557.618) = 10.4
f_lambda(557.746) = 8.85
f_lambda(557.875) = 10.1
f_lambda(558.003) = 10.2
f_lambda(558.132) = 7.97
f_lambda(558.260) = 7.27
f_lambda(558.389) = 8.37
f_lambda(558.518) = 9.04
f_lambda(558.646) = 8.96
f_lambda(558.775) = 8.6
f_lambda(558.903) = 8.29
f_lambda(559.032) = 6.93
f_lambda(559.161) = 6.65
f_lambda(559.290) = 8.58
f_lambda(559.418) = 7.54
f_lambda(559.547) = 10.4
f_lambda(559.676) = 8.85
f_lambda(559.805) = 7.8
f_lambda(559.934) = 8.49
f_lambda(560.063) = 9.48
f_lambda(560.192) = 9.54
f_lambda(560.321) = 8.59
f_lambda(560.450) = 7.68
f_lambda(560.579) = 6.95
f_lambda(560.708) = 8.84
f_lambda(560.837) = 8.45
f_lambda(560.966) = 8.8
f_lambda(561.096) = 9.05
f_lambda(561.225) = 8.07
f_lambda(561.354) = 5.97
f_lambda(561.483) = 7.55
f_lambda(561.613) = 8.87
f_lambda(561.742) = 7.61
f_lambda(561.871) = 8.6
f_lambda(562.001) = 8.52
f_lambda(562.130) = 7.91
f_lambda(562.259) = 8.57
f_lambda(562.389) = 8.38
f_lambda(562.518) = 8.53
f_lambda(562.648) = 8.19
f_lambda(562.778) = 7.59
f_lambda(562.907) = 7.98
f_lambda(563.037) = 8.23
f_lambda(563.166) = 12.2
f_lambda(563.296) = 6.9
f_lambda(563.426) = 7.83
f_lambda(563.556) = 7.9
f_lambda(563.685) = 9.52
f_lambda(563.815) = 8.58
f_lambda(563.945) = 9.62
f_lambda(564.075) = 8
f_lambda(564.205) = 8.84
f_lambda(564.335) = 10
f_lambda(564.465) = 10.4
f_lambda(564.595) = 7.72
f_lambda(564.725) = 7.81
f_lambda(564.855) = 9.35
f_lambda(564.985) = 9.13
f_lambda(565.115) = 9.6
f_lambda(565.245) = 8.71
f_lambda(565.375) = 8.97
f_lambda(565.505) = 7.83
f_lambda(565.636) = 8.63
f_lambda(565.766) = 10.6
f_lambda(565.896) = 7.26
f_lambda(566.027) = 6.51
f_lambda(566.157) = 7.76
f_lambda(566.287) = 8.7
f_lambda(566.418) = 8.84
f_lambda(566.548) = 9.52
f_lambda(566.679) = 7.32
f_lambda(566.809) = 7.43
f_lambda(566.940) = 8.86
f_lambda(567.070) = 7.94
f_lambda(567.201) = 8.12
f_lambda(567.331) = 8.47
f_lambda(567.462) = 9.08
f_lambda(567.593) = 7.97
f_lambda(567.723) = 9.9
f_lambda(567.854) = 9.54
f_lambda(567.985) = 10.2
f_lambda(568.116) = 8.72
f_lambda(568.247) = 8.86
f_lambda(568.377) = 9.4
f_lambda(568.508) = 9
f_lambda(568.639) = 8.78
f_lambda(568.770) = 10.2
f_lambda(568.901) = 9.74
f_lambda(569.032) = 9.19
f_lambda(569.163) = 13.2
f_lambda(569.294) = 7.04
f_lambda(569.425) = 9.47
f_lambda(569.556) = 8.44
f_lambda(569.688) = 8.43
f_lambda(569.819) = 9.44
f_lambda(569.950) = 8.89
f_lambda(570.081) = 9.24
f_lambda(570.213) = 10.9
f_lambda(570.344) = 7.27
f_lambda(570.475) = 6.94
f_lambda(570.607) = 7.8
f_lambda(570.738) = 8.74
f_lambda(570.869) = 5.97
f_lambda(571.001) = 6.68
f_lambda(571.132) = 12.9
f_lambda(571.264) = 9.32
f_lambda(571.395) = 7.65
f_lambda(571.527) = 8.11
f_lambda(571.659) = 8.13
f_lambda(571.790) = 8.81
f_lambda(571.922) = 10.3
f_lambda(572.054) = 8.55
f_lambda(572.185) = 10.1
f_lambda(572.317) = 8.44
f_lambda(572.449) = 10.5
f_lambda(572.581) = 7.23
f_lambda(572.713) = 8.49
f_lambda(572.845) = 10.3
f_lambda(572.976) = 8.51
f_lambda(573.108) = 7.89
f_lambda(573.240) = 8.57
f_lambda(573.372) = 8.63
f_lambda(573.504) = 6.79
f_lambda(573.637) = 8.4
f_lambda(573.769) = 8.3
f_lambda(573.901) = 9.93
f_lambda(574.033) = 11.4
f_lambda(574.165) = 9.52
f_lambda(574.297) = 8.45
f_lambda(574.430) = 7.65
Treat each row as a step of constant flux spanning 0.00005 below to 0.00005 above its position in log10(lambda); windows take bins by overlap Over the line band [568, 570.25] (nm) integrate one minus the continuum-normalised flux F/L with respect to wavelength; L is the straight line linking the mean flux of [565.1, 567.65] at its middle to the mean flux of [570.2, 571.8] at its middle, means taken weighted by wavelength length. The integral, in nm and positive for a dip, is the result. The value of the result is -0.27 nm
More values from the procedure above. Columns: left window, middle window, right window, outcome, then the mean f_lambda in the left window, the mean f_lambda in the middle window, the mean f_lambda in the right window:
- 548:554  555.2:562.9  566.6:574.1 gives 0.23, 8.7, 8.5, 8.85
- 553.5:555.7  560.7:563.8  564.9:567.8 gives 0.12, 8.96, 8.33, 8.52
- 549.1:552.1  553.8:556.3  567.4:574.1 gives -0.07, 8.64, 8.94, 8.95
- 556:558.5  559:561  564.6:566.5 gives 0.08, 8.78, 8.37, 8.53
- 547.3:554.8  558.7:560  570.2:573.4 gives 0.06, 8.66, 8.22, 8.64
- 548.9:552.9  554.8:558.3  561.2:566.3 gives -0.08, 8.65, 8.77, 8.48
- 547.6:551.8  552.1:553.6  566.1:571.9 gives -0.04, 8.52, 8.78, 8.81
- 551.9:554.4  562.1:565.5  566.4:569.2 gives 0.11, 8.83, 8.7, 9.07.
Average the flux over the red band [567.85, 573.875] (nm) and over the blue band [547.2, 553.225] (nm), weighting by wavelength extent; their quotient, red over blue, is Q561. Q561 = 1.04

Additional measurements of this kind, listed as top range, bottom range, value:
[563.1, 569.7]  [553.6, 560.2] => 1.01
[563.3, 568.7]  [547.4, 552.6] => 1.02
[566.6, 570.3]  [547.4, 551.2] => 1.06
